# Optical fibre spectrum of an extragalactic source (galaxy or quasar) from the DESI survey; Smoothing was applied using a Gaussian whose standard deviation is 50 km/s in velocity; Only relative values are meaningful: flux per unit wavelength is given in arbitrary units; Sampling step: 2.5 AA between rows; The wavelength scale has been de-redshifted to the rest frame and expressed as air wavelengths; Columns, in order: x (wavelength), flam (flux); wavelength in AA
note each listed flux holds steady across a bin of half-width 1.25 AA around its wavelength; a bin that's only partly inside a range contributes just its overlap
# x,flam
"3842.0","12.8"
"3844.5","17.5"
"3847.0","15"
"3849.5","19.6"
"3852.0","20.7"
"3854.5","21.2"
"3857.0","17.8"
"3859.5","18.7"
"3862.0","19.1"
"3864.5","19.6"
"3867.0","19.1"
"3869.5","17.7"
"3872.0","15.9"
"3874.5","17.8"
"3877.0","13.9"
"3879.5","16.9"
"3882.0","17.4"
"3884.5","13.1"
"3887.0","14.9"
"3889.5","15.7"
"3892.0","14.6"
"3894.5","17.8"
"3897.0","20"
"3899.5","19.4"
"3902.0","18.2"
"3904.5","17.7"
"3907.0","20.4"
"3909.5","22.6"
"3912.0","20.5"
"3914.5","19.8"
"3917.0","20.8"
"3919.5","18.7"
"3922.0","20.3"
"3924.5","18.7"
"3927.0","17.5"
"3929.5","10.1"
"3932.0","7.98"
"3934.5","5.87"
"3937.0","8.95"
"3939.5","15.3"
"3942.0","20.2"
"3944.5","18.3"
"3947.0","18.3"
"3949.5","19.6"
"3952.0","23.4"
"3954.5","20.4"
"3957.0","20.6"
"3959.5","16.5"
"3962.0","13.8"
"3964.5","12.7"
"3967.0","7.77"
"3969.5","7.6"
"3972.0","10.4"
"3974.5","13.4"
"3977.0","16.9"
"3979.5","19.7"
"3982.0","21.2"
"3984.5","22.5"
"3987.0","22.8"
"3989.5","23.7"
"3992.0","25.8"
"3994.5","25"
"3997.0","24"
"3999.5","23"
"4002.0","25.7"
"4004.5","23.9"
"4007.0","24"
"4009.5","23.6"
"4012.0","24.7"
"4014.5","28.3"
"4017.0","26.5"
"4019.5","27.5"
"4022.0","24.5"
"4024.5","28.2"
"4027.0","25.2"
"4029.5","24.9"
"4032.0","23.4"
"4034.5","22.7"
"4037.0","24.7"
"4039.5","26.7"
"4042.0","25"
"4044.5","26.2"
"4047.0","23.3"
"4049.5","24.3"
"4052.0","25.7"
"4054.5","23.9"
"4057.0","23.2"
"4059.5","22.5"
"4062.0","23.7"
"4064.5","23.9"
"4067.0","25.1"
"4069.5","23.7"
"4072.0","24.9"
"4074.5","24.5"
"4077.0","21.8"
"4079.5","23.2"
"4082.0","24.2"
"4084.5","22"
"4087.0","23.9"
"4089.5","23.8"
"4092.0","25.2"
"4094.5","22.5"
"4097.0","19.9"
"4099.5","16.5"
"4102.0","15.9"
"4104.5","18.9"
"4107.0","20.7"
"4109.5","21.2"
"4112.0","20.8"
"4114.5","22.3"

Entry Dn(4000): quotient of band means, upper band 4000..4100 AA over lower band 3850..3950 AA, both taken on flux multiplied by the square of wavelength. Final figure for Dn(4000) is 1.51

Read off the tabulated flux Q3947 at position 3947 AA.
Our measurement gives 18.3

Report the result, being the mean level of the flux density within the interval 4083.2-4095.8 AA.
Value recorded 23.5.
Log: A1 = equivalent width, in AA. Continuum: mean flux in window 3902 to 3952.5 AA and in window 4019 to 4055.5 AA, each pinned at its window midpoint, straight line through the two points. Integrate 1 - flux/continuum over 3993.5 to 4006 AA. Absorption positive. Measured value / -1.1 AA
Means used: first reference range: 17.2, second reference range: 25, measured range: 24.3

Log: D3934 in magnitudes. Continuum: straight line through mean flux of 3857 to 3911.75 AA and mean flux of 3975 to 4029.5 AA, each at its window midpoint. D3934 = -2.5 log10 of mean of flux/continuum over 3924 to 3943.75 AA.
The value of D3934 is 0.487 mag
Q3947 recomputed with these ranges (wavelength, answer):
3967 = 7.77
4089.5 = 23.8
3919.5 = 18.7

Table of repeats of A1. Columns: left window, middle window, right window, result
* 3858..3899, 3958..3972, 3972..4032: 6.4 AA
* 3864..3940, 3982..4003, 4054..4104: -4.4 AA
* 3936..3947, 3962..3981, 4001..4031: 6.8 AA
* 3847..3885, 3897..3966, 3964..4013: 6.2 AA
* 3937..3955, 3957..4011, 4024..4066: 4.5 AA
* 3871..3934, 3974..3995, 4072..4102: -2.1 AA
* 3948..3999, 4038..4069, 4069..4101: -4.3 AA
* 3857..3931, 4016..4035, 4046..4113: -3.8 AA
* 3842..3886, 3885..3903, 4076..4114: 1.0 AA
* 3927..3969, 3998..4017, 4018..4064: -3.2 AA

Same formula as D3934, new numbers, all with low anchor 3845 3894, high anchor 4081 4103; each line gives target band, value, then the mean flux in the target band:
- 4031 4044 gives -0.20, 24.6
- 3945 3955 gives -0.08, 20.3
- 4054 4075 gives -0.14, 23.9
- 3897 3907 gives -0.06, 18.9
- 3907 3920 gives -0.14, 20.6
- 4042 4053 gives -0.20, 24.9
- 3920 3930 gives 0.07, 17.3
